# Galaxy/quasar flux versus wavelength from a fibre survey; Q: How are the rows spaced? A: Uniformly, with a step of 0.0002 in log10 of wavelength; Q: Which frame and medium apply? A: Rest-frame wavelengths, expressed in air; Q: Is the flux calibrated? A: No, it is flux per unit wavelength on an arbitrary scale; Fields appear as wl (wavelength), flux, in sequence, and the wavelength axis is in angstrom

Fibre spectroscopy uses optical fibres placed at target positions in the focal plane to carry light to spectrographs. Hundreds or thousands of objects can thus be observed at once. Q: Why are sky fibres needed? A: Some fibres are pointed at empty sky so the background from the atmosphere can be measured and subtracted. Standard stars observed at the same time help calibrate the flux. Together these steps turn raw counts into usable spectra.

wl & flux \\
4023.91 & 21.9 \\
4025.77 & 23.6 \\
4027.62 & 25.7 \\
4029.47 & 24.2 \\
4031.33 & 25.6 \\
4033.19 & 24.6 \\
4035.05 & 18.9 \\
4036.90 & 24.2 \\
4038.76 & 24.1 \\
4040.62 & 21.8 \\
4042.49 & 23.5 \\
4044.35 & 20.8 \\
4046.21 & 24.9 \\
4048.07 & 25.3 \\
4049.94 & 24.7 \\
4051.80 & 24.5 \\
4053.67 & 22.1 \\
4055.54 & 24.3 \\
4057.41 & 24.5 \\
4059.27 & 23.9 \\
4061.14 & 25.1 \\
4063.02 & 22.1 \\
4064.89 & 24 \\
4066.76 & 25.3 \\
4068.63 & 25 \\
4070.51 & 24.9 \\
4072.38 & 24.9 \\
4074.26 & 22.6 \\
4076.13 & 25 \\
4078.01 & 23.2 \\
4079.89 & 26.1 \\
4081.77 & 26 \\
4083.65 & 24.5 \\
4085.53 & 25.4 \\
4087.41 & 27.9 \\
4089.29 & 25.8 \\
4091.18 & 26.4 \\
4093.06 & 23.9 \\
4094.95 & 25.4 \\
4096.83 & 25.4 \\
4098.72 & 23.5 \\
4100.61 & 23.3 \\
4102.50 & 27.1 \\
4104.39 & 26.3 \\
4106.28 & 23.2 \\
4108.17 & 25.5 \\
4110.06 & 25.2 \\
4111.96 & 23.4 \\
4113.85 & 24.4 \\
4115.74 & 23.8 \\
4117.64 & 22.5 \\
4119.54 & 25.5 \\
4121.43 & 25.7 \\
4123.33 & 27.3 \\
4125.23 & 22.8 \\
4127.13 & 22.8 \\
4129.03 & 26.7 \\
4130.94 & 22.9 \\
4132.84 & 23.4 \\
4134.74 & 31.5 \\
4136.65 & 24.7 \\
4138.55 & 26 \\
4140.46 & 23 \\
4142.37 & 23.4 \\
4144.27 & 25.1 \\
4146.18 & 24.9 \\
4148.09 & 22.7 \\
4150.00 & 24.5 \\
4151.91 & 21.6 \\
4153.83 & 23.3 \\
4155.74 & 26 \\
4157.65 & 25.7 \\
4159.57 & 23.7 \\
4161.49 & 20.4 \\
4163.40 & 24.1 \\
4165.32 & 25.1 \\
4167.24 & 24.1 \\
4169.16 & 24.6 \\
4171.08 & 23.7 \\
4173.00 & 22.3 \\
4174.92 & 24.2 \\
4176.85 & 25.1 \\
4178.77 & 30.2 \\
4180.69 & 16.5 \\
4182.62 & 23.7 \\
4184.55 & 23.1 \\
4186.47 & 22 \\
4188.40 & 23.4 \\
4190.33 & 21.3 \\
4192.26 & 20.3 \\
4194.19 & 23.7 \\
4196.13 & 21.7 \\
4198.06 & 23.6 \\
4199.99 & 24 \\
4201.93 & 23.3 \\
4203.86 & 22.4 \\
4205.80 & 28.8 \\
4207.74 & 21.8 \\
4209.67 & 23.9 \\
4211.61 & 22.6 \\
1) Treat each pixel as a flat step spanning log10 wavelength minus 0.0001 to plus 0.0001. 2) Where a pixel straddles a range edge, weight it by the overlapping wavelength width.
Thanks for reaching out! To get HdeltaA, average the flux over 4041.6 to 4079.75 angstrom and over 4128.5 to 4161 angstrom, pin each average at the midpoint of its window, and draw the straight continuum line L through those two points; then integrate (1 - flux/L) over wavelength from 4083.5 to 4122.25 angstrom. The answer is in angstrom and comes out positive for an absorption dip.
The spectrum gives -1.03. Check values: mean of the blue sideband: 24.1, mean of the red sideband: 24.6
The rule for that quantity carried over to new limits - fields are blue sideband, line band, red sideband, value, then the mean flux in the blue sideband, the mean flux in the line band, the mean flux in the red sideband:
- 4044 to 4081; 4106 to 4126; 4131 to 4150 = 0.09 angstrom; 24.2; 24.5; 24.9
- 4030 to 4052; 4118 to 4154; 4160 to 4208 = -1.82 angstrom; 23.6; 24.6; 23.4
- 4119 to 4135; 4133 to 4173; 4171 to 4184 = 0.07 angstrom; 25.1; 24.3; 23.6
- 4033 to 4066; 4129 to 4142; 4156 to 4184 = -0.83 angstrom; 23.5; 25.3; 23.9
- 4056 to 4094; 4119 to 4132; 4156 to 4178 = -0.21 angstrom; 24.8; 24.8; 24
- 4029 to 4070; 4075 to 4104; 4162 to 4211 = -1.92 angstrom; 23.8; 25.3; 23.4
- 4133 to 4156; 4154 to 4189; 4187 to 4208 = 0.16 angstrom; 24.6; 23.8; 23.1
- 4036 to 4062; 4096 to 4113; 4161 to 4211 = -0.80 angstrom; 23.8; 24.8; 23.4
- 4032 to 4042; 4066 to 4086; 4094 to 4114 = -0.68 angstrom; 22.8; 24.8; 24.8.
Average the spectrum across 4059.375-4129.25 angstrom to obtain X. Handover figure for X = 24.8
